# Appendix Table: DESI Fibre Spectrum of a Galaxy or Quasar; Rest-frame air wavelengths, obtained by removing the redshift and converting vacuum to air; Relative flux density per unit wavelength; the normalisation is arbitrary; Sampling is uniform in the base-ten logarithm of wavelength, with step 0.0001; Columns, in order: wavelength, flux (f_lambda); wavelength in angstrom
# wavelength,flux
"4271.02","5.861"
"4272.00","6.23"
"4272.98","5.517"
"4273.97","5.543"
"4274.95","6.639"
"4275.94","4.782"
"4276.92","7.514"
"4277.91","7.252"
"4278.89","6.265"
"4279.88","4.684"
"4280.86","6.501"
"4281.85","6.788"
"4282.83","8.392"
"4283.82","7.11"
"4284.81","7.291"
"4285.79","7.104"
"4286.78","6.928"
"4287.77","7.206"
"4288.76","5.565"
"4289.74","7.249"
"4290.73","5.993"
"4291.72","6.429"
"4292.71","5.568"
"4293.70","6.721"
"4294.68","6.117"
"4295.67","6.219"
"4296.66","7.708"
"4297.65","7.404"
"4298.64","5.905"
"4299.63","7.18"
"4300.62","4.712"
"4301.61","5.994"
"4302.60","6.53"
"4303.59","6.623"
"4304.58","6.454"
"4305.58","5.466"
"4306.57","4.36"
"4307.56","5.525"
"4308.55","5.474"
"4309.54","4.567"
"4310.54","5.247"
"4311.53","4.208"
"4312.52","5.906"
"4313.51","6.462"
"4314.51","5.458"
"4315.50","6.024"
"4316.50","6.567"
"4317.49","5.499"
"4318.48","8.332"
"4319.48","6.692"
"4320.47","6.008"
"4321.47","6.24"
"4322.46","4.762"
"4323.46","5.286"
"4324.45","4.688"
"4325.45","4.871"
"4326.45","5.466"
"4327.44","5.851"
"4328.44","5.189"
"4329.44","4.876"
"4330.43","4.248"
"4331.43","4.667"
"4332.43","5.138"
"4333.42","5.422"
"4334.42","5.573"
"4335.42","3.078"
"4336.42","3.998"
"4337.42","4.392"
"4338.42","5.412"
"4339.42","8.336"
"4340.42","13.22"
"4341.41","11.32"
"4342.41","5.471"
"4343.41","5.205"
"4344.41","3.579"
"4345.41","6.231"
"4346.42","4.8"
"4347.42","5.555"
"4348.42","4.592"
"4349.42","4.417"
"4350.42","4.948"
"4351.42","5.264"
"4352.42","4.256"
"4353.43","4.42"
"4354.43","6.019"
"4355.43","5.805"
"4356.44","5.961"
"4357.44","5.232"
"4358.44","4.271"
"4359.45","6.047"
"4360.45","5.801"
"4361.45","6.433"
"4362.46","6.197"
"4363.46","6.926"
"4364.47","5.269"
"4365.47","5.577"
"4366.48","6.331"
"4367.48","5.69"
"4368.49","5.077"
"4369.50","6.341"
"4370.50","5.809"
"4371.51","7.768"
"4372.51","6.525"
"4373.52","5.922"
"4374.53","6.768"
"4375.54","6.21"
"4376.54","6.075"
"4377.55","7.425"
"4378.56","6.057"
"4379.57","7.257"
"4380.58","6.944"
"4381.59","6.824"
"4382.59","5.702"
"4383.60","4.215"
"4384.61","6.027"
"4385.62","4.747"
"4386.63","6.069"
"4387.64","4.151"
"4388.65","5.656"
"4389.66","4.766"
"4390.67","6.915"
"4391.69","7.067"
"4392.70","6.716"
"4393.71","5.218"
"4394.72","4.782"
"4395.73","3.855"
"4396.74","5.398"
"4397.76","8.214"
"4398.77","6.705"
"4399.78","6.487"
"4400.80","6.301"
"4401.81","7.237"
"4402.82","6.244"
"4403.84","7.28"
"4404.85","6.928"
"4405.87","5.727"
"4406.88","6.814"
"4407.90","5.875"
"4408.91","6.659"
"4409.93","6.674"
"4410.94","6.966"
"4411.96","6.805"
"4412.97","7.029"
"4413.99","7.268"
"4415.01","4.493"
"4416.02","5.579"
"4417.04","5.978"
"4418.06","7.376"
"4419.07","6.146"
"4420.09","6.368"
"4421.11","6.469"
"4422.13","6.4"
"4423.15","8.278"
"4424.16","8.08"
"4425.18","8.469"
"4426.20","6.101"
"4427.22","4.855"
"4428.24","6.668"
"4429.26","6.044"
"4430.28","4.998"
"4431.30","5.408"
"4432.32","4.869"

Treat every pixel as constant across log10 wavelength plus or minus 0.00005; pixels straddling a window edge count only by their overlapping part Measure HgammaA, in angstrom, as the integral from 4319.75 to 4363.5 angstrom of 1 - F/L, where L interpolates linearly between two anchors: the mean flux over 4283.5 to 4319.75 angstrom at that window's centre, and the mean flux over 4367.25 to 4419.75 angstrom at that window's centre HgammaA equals 4.5 angstrom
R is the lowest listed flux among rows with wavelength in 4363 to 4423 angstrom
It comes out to 3.855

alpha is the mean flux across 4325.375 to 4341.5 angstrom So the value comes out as 5.84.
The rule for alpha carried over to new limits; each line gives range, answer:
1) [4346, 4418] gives 5.97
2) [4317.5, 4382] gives 5.85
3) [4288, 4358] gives 5.77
